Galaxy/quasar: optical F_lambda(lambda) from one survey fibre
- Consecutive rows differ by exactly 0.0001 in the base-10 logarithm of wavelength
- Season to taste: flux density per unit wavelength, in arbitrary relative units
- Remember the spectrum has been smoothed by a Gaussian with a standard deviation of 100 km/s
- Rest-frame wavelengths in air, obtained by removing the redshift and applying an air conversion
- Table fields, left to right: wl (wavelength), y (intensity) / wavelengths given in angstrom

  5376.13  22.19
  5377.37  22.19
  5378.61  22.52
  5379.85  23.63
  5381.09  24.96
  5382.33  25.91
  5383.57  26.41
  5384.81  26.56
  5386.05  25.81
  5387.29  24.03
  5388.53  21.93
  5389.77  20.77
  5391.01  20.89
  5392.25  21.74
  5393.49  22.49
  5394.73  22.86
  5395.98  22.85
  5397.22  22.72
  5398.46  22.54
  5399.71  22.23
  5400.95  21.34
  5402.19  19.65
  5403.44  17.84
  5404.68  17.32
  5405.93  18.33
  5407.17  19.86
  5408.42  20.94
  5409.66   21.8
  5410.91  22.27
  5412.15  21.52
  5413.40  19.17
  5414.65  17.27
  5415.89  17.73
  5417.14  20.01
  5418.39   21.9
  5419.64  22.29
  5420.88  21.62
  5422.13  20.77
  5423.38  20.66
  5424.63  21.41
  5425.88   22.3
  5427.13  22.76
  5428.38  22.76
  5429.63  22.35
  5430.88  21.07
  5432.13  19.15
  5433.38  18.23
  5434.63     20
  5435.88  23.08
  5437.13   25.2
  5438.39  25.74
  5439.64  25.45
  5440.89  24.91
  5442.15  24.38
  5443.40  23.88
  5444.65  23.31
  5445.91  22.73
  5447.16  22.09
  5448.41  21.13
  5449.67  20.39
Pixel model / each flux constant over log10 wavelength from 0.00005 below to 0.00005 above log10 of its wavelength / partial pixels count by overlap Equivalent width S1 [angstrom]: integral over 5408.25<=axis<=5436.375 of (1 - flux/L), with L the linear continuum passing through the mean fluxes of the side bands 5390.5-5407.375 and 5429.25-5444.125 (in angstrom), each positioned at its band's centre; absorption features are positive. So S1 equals 1.5 angstrom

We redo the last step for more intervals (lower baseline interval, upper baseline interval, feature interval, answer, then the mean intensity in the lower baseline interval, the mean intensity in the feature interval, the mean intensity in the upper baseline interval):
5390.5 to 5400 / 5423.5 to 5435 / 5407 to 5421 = 0.7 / 22.3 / 20.5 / 21.1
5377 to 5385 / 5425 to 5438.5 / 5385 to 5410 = 2.4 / 24.5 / 21.5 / 21.9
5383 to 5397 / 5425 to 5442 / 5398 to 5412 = 1.6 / 23.3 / 20.4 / 22.6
